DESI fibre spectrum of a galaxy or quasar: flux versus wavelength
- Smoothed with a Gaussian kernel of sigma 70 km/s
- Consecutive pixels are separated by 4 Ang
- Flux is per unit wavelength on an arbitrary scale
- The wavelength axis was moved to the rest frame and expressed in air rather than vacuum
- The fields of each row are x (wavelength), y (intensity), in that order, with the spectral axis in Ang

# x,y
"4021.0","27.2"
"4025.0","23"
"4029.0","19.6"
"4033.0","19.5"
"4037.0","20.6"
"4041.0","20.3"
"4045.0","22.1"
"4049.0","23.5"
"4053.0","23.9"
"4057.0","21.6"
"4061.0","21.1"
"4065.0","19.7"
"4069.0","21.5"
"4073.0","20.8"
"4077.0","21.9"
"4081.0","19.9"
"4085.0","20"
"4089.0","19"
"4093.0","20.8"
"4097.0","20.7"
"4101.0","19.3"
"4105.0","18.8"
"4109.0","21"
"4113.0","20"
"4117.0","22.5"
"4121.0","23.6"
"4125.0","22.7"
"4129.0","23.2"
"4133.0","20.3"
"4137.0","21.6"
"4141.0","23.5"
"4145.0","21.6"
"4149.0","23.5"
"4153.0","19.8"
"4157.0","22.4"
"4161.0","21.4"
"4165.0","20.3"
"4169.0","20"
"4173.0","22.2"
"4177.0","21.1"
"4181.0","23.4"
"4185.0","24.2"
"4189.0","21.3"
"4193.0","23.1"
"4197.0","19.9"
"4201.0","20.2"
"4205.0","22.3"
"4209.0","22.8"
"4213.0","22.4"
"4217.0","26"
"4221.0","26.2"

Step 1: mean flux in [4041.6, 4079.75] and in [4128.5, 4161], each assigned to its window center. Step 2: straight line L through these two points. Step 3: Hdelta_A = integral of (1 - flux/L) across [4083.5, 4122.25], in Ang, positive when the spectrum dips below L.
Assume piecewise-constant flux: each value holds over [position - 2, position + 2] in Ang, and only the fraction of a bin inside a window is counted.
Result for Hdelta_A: 2.3 Ang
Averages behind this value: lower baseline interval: 21.7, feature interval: 20.5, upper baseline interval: 21.9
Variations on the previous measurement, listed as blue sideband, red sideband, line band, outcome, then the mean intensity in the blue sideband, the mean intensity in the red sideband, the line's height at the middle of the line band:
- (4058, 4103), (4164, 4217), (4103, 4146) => -1.3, 20.5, 22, 21.1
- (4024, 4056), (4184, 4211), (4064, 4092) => 1.5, 21.5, 21.9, 21.6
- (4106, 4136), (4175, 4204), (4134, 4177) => 0.5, 21.8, 21.9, 21.8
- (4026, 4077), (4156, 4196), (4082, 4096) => 0.9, 21.2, 21.9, 21.4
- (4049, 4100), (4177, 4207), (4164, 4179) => 0.6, 21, 22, 21.8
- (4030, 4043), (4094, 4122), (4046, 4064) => -1.9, 20.1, 20.7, 20.3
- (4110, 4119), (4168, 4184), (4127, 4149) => -0.7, 21.2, 21.9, 21.5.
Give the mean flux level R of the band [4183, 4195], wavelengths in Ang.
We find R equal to 22.9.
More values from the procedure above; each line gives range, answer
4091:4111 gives 20.1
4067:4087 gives 20.8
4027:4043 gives 20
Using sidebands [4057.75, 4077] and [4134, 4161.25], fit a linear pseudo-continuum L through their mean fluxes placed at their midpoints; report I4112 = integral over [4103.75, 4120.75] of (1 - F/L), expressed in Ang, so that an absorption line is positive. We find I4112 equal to 0.4 Ang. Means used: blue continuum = 20.9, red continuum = 21.9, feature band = 21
